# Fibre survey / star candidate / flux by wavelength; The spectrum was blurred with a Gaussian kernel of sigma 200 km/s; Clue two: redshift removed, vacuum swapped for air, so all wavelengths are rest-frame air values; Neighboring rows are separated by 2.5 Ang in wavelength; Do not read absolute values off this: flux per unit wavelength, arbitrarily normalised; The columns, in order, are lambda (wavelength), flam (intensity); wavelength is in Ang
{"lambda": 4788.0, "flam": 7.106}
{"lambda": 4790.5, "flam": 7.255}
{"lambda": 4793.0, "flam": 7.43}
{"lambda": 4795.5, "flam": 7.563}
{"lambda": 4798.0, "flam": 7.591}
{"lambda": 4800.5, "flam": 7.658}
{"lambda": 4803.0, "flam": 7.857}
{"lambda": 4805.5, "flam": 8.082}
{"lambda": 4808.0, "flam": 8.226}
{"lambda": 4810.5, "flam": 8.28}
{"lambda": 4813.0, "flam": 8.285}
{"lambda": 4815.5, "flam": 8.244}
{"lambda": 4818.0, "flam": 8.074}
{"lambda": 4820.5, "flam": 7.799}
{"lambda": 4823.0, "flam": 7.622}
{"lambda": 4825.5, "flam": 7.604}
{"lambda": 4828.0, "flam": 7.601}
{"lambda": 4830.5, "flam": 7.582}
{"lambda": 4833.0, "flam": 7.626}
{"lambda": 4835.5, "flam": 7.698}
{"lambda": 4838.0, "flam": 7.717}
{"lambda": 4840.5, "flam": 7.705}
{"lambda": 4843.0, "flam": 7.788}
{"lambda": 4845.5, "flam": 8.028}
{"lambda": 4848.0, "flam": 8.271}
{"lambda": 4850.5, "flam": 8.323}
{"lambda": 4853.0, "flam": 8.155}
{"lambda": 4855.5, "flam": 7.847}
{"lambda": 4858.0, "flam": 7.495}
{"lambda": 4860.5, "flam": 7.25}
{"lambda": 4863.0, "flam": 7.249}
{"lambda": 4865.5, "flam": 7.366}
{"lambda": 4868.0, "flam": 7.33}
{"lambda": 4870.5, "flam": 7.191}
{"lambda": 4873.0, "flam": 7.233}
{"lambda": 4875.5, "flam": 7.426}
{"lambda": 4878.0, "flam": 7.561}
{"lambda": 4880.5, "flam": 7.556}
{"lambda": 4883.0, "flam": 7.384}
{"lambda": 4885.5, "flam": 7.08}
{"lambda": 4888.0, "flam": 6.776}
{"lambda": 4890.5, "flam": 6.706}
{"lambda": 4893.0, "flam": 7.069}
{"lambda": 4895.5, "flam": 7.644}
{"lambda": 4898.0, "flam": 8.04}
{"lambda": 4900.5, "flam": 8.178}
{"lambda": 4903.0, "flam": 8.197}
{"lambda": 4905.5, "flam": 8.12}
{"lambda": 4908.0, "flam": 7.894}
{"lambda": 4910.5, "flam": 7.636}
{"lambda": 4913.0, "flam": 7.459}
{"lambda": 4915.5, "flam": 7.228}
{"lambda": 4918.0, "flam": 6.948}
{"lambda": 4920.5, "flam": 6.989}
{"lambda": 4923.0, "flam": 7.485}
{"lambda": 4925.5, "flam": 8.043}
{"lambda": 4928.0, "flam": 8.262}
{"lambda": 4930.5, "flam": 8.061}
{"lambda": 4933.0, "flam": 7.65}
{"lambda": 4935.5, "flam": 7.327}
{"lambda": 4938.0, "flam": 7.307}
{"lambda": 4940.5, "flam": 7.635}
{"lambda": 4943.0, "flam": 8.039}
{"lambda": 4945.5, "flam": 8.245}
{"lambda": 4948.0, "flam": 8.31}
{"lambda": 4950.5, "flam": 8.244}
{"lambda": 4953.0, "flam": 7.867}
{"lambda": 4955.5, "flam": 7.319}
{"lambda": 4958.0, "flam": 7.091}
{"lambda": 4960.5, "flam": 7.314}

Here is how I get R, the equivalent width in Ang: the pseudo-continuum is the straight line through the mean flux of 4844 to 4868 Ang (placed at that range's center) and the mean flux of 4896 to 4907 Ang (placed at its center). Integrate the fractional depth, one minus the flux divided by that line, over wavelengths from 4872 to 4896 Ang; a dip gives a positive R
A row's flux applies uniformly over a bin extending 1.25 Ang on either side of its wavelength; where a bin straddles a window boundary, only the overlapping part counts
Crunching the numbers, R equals 2.2 Ang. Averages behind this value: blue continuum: 7.75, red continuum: 8.09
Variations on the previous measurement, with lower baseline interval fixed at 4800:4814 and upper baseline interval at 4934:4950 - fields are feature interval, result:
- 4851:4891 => 2.9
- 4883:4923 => 2.2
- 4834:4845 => 0.4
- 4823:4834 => 0.6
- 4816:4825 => 0.2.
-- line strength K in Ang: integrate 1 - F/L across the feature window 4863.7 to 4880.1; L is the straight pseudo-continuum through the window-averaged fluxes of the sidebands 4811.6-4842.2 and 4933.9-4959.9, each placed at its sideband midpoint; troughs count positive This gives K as 0.9 Ang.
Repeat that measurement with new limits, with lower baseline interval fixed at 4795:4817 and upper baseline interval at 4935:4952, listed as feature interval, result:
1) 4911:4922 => 1.00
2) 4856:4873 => 1.33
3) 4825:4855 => 0.45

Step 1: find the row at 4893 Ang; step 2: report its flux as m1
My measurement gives 7.069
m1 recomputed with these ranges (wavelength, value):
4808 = 8.226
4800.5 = 7.658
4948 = 8.31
